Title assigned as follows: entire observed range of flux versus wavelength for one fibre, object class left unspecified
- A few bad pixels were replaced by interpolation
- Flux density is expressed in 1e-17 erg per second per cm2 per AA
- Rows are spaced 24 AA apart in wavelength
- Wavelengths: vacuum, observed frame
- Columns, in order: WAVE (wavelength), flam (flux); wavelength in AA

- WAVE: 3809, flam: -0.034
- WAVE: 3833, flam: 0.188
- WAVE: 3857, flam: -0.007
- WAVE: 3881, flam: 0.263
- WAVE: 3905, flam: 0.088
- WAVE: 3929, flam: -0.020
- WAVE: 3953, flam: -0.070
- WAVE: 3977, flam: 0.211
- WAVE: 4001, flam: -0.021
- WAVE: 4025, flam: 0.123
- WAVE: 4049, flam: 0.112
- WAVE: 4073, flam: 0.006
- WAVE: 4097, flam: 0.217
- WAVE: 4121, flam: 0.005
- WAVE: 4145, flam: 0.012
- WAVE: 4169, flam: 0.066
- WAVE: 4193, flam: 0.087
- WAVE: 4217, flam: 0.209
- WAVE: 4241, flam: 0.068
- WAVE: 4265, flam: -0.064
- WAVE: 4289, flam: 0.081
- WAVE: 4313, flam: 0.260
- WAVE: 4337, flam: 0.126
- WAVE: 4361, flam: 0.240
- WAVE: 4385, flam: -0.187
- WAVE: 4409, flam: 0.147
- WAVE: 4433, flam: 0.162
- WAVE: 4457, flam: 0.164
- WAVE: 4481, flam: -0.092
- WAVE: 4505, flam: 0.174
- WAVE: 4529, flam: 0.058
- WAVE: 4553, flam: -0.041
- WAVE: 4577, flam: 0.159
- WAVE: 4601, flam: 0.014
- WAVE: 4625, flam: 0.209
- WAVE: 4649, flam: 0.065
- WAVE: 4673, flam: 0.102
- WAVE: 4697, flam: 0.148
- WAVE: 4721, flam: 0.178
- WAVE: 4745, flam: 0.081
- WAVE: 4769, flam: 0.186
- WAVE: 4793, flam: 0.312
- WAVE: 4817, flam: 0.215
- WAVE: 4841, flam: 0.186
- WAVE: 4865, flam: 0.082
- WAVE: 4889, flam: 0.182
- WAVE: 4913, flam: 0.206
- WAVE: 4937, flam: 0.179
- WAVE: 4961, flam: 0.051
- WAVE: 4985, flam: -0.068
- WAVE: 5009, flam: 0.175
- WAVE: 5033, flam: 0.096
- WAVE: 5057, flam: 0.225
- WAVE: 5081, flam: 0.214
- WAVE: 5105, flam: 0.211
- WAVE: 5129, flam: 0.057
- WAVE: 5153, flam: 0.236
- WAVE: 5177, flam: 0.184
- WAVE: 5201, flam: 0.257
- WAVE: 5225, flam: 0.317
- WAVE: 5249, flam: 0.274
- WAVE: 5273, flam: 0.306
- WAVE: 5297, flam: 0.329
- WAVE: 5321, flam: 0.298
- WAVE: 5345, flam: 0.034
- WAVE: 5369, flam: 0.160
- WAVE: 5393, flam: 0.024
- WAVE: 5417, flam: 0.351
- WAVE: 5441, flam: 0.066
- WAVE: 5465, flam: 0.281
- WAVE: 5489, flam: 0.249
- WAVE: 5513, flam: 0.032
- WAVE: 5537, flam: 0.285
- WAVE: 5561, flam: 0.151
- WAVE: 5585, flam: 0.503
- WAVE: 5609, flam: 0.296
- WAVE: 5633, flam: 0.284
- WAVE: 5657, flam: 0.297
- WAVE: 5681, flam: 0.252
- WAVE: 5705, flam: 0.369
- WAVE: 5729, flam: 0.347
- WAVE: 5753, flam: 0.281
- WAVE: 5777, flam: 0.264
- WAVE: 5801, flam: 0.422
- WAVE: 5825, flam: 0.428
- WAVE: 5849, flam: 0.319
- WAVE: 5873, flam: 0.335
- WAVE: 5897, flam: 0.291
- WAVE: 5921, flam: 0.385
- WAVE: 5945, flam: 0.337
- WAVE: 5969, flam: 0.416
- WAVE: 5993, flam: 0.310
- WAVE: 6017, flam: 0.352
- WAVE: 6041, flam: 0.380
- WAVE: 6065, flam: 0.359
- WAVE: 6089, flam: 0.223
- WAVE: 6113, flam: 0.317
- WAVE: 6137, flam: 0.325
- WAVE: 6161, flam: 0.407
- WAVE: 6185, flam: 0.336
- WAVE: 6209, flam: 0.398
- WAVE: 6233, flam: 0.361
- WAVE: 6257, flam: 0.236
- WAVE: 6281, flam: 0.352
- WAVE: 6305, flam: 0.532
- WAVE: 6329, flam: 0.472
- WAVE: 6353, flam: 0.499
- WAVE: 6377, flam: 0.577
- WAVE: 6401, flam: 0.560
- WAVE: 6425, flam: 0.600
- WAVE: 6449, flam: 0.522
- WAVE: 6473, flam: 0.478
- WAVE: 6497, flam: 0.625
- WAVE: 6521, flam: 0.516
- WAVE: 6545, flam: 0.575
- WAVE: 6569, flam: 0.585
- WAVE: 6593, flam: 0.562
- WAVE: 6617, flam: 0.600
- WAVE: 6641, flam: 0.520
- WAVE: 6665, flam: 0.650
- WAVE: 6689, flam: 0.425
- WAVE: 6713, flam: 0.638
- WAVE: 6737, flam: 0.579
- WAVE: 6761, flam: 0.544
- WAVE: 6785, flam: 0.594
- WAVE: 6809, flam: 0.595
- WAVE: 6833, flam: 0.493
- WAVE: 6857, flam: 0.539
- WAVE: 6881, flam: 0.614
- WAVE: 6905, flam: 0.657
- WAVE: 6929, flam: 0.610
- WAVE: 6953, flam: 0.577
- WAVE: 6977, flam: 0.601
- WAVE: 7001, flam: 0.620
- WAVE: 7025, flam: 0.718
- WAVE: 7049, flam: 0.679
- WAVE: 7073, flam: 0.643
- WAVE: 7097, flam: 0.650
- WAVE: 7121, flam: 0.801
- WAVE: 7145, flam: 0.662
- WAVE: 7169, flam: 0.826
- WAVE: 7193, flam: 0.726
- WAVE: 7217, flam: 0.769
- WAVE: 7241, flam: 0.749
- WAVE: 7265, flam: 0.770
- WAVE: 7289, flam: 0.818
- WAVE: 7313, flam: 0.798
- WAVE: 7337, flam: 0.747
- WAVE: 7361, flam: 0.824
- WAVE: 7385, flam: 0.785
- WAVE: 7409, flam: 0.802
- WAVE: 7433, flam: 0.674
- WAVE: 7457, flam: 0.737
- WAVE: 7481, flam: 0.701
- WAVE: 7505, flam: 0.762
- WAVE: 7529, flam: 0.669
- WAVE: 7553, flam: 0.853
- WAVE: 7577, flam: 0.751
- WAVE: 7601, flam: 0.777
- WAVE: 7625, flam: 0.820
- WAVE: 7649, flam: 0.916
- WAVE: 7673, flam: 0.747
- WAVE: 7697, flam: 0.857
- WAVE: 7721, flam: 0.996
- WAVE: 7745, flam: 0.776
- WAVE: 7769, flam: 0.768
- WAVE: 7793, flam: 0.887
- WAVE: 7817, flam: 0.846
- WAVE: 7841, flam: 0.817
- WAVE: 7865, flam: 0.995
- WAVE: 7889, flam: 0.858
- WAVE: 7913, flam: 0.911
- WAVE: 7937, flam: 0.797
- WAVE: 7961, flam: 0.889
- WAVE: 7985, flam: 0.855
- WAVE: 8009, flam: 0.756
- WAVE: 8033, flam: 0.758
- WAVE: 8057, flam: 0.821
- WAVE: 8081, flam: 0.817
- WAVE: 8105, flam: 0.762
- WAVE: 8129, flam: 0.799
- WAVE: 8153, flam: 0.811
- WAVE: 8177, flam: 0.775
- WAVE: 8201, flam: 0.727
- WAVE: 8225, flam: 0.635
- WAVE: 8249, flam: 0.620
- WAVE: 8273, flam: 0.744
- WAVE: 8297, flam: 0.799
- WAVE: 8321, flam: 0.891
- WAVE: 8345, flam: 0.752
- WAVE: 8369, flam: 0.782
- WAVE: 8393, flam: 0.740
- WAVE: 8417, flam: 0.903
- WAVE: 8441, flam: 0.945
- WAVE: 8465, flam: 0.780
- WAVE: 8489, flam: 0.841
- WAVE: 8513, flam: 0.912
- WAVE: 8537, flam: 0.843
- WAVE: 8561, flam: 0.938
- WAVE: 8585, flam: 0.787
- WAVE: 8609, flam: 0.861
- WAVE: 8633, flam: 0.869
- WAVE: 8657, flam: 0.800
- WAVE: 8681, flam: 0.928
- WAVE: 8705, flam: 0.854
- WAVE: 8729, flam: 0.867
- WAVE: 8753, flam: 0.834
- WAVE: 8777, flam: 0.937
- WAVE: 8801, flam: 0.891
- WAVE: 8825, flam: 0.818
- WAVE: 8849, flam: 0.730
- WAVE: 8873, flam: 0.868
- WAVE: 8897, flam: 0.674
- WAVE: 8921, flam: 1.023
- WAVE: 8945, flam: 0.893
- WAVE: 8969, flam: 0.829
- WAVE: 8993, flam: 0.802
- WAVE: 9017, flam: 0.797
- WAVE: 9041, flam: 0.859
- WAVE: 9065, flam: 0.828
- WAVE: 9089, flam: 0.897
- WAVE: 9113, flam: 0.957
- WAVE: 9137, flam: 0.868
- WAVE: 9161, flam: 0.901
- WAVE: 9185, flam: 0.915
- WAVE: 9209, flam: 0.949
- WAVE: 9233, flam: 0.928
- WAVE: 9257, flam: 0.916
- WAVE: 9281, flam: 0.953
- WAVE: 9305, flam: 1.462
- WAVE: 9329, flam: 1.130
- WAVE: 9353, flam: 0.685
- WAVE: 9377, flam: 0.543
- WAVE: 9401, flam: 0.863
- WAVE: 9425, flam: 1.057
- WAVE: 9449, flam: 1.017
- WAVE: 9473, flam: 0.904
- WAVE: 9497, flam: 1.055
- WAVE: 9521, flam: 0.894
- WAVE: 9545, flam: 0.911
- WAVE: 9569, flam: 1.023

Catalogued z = 0.591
